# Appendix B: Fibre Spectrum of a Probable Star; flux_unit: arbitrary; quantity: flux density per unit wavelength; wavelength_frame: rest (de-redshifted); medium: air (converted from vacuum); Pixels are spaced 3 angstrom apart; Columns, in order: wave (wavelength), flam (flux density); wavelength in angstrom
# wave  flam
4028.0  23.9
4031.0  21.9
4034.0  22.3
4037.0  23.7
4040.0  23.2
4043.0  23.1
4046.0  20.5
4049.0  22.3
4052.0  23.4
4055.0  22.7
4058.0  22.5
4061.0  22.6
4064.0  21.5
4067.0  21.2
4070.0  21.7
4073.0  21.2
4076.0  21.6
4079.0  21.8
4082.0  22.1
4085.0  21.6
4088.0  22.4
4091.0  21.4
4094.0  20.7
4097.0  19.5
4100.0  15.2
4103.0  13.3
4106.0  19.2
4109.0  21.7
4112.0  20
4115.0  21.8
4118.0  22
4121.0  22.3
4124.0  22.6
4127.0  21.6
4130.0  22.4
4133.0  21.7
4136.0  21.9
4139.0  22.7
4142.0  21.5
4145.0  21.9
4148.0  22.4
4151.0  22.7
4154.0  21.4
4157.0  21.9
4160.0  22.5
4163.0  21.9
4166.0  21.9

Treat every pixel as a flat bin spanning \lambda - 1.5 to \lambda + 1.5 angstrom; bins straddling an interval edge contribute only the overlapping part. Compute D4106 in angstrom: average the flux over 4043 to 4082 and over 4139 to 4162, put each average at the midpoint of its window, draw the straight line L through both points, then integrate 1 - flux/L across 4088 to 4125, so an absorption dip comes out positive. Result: 3.3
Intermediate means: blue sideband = 22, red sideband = 22.1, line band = 20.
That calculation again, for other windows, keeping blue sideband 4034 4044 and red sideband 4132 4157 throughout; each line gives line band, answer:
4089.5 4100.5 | 1.47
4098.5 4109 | 2.68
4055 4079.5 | 1.14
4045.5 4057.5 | 0.34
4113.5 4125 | 0.07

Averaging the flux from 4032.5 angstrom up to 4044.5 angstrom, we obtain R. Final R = 23.1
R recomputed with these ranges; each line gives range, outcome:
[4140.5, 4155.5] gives 22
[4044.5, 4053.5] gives 22.1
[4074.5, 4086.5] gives 21.8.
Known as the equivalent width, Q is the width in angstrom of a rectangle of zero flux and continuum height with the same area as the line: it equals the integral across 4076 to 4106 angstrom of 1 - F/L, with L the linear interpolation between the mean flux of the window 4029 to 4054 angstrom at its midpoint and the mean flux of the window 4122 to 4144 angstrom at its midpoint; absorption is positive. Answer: 3.3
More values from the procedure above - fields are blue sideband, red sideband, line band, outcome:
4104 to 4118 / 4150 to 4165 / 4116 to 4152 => -1.4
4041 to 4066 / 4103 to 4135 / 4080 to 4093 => -0.1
